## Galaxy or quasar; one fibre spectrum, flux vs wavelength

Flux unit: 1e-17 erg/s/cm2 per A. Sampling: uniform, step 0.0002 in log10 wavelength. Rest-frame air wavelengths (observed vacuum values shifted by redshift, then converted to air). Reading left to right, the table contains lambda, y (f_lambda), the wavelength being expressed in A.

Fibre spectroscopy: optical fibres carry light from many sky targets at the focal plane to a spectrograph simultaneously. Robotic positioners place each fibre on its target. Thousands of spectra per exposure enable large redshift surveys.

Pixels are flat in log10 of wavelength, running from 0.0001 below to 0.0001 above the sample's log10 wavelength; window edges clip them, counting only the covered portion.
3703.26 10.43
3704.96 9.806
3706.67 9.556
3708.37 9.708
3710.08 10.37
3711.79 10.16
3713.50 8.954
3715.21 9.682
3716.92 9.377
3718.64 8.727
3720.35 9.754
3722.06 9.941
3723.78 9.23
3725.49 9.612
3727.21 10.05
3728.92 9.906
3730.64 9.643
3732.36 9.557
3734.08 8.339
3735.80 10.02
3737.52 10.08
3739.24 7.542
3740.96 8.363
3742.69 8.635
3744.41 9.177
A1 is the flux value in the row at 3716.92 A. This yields 9.377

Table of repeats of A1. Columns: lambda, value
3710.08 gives 10.37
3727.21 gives 10.05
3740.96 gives 8.363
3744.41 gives 9.177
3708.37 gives 9.708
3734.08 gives 8.339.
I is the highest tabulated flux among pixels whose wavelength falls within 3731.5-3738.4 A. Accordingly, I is 10.08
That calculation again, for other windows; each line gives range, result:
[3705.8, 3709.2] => 9.708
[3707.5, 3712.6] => 10.37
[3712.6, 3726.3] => 9.941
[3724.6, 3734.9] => 10.05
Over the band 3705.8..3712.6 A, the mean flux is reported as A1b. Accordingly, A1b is 9.95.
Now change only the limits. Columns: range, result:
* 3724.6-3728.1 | 9.85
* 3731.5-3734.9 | 8.95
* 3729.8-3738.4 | 9.52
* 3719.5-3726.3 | 9.64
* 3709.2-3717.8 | 9.7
